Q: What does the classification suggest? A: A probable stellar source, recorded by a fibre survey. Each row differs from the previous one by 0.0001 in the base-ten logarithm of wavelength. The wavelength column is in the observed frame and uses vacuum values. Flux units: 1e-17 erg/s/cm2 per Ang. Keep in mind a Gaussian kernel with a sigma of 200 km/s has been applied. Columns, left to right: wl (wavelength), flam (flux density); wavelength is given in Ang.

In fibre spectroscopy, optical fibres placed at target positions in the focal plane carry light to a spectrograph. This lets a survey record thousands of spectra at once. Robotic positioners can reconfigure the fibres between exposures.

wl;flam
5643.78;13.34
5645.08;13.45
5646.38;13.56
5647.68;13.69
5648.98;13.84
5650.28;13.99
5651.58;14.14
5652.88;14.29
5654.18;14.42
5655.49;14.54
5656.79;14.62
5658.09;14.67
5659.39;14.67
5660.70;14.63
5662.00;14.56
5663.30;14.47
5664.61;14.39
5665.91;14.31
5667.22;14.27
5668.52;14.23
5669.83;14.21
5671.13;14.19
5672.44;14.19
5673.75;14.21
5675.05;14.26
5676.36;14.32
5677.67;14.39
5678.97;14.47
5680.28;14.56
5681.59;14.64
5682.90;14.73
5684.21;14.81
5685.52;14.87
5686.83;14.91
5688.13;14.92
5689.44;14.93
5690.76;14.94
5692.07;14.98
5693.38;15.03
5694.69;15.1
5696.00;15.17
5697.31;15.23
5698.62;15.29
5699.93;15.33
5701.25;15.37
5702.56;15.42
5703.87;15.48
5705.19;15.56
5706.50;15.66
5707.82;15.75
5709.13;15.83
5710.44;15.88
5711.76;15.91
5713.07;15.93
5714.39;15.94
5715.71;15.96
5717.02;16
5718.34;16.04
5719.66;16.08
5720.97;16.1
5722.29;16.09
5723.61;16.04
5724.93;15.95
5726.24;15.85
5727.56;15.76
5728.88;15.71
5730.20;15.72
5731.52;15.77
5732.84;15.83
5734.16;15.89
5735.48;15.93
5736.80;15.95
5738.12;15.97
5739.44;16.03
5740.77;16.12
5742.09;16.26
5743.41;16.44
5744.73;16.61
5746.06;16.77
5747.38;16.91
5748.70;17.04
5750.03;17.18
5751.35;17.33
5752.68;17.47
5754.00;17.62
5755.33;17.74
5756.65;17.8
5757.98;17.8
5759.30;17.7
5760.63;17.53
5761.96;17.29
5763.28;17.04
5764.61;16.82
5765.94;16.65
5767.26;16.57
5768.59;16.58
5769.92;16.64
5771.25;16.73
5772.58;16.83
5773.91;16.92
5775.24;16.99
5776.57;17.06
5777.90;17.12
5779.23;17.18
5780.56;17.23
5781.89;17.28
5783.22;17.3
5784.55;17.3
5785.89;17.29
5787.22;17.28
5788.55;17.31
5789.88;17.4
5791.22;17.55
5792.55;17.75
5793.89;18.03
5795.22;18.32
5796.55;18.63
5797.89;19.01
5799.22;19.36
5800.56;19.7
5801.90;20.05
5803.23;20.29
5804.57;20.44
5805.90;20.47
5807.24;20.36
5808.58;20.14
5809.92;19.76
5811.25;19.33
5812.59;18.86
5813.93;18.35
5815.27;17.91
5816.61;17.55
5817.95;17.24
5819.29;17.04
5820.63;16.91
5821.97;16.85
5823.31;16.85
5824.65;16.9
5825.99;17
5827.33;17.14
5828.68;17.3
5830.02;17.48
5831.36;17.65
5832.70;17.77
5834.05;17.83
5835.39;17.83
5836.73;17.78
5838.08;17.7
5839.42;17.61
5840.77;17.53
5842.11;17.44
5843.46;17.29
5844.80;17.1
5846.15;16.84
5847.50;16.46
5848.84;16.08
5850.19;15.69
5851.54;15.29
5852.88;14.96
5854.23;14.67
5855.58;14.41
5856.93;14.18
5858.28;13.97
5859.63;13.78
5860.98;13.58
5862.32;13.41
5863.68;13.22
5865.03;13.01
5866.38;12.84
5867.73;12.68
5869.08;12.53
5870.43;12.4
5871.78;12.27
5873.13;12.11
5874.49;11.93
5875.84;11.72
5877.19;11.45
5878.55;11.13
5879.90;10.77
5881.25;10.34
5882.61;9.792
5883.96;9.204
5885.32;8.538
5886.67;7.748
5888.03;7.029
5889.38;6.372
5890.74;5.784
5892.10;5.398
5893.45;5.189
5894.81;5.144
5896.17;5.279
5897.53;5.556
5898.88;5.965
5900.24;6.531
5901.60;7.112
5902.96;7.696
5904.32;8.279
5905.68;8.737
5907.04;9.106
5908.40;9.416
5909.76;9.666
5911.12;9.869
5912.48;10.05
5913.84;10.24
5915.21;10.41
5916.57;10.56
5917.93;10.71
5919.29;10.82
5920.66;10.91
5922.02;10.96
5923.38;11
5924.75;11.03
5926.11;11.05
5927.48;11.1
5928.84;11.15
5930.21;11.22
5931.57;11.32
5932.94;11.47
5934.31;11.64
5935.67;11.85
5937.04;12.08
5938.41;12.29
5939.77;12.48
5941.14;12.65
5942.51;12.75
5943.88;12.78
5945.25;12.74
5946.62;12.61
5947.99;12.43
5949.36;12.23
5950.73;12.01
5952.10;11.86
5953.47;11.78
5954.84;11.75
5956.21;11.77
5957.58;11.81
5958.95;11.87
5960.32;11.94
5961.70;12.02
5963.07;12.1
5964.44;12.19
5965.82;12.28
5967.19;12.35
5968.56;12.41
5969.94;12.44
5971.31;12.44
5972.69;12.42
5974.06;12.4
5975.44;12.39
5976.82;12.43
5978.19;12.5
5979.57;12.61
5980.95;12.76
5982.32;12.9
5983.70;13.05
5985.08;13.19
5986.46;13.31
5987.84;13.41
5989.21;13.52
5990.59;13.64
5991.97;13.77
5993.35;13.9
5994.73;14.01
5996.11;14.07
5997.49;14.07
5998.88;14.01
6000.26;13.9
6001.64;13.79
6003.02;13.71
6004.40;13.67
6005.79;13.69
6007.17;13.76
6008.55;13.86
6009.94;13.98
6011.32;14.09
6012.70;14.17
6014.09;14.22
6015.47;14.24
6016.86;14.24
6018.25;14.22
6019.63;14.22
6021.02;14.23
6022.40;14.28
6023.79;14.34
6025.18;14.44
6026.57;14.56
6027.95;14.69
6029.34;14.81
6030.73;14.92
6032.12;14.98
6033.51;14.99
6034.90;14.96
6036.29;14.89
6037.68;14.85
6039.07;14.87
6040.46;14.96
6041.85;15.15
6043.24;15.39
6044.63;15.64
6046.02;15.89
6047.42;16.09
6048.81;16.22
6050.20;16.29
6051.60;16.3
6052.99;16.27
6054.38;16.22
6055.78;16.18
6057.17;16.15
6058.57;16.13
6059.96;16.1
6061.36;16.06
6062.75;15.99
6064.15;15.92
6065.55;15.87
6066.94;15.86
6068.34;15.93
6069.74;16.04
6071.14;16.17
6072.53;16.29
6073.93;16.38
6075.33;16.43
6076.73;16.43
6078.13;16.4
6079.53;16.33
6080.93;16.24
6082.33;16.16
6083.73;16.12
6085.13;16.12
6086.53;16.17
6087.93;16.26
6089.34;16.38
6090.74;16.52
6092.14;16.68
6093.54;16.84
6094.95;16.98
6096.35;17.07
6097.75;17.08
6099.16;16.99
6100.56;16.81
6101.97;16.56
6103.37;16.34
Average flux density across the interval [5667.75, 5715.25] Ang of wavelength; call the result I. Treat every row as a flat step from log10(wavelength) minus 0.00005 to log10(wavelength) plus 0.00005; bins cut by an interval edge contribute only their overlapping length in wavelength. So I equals 15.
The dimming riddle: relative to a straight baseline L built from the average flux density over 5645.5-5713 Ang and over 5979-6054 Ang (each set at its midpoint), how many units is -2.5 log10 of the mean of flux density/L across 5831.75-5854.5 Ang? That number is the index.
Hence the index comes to -0.16 mag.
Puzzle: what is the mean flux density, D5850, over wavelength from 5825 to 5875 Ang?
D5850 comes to 15.4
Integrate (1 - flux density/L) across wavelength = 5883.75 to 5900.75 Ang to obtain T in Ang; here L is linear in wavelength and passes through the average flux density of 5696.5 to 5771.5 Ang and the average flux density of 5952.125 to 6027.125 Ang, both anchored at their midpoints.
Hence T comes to 9.5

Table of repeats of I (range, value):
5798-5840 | 18.3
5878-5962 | 10.1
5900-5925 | 9.67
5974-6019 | 13.6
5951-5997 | 12.6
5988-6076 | 15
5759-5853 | 17.6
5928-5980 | 12.1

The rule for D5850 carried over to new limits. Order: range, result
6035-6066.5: 15.8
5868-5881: 11.8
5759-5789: 17.1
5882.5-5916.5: 7.78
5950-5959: 11.8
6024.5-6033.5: 14.8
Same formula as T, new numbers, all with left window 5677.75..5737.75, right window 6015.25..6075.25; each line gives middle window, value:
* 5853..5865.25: 1.2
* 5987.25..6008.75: 2.3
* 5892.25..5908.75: 9.1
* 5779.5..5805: -4.6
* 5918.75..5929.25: 3.0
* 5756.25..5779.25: -2.3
